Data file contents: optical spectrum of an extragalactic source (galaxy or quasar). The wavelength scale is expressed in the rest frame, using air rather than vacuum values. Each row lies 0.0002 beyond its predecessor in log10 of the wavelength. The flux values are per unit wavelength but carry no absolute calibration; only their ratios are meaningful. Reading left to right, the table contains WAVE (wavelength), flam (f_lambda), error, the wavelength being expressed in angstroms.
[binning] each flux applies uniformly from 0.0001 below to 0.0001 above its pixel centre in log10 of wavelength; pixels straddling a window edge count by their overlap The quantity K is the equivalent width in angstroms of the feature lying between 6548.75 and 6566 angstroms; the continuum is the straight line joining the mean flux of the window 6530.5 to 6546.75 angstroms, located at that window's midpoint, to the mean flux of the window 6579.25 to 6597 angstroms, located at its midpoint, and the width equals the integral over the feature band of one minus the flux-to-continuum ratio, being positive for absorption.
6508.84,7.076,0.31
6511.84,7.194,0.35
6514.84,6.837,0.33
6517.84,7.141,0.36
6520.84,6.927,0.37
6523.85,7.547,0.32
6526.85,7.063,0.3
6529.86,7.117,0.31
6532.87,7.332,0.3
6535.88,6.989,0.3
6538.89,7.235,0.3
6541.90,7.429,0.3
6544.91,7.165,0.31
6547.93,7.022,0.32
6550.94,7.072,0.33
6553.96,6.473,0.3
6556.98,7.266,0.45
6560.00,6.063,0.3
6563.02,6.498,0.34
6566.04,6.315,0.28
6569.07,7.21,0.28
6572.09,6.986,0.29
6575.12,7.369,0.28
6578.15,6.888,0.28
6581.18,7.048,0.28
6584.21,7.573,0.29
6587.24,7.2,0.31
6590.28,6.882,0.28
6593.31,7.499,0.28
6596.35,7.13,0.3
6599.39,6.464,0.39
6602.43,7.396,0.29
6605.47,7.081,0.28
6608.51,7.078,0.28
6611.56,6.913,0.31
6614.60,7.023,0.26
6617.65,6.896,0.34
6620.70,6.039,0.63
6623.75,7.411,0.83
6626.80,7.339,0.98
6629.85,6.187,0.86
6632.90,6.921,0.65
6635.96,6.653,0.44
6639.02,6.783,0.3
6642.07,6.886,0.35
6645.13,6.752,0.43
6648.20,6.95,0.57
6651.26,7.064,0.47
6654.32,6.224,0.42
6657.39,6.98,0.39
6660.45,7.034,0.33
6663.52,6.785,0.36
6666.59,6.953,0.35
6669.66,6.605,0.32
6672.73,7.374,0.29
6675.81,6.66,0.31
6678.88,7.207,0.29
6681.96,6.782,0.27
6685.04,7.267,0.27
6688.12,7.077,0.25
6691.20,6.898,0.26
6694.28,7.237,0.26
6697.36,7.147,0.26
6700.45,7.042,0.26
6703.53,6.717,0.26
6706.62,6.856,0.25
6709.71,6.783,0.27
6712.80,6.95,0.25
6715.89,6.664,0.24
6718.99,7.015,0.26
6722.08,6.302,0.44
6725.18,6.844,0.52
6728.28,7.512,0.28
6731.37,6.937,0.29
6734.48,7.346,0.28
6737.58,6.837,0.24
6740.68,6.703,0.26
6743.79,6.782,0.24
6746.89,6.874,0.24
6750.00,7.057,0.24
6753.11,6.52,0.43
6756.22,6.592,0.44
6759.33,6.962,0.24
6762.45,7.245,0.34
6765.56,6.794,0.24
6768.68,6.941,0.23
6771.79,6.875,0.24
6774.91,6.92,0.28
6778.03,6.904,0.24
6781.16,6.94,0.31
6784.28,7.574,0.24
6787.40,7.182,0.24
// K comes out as 1.3 angstroms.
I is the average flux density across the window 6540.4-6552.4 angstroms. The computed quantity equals 7.17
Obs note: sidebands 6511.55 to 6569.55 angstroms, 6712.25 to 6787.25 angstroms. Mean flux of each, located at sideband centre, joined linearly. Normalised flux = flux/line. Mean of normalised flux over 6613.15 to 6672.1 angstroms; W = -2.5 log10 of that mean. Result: 0.02 mag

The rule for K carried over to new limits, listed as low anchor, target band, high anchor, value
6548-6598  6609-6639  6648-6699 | 0.6 angstroms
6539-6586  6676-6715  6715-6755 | -0.5 angstroms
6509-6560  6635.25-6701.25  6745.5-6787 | 0.7 angstroms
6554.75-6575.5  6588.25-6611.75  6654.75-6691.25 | -0.8 angstroms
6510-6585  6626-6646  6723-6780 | 0.6 angstroms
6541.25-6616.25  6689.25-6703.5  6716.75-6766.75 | -0.2 angstroms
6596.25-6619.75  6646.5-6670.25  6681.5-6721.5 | 0.4 angstroms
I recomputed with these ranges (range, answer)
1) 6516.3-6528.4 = 7.17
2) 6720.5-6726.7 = 6.58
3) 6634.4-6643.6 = 6.77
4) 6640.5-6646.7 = 6.82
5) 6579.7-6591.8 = 7.18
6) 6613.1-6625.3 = 6.84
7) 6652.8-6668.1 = 6.8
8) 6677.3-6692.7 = 7.05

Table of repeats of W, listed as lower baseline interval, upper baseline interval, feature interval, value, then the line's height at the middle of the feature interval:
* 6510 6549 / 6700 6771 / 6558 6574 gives 0.071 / 7.1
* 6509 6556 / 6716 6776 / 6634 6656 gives 0.037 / 6.99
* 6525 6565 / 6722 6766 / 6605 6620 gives 0.002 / 6.95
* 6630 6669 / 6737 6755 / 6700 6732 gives -0.012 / 6.79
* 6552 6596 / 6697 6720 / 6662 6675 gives -0.002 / 6.9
